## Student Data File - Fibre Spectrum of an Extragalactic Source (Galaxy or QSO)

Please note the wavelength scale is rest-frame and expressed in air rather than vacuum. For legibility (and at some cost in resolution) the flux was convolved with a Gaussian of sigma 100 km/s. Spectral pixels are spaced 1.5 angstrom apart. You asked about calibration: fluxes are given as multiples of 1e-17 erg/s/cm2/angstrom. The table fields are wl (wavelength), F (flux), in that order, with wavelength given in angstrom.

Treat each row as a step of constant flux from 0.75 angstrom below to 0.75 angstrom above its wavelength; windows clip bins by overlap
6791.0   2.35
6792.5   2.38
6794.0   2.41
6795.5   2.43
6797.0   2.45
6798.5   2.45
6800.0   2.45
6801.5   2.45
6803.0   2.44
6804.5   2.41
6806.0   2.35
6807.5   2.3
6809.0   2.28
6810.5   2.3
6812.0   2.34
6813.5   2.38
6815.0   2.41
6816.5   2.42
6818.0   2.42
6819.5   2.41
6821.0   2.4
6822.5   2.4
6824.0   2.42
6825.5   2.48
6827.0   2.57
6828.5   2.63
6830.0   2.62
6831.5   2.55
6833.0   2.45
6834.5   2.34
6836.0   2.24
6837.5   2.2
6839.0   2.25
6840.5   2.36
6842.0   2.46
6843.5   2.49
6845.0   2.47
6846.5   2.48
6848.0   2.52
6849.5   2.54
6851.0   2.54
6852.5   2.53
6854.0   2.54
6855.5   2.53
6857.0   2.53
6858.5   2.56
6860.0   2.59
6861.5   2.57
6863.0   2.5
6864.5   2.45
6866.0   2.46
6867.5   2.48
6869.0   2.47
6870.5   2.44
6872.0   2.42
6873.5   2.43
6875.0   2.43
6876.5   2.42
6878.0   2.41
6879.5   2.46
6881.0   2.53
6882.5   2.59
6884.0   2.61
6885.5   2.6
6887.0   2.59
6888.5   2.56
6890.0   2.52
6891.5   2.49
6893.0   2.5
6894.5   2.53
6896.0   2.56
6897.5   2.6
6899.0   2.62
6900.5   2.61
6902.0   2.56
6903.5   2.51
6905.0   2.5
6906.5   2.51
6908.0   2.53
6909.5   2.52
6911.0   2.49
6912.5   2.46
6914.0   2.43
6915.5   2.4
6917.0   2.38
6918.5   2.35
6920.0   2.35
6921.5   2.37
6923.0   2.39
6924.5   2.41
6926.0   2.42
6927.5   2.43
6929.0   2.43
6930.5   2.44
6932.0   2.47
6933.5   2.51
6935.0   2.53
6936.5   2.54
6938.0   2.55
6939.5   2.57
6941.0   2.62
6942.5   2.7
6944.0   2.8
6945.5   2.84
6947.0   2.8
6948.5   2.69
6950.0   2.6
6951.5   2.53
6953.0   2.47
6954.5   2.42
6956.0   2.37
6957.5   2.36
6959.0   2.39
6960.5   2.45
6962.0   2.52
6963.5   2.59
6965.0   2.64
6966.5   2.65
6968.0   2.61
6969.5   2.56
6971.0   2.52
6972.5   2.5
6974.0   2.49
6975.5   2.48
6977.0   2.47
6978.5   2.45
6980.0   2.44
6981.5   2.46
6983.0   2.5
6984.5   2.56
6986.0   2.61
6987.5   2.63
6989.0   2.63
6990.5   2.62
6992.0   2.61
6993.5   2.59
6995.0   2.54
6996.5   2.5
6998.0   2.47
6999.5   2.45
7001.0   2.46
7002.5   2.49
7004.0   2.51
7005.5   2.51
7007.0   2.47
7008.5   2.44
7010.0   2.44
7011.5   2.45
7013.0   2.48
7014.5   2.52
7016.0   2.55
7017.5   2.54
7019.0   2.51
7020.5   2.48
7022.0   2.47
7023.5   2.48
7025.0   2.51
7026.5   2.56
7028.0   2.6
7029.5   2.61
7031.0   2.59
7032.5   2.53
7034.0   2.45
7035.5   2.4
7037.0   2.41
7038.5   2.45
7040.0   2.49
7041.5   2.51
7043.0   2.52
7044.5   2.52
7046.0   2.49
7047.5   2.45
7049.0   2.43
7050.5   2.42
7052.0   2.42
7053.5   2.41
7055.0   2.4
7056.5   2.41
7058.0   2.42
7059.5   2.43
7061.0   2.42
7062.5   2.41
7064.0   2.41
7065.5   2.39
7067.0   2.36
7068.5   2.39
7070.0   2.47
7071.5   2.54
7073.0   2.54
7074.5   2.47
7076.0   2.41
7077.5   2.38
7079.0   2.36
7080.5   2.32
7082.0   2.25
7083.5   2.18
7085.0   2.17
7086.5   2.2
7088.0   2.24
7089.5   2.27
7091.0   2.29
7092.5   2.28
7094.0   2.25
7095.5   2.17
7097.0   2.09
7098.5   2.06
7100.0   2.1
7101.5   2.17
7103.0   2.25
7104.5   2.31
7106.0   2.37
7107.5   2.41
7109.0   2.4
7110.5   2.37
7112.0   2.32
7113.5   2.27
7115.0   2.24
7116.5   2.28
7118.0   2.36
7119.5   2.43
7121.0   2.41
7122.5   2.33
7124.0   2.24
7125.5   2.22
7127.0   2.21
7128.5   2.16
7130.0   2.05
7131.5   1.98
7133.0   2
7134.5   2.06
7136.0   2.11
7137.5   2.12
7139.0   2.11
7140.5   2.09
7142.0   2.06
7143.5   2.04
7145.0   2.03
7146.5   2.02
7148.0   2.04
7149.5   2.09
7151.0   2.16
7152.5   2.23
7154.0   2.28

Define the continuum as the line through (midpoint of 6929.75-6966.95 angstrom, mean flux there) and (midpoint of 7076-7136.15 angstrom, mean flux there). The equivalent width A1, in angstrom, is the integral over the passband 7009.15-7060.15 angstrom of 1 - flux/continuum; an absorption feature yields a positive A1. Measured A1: -2.01 angstrom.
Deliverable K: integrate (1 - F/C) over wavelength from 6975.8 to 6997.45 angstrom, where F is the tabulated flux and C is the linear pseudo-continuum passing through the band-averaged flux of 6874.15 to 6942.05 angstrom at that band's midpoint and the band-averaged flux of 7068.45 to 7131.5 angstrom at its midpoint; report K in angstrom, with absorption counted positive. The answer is -1.2 angstrom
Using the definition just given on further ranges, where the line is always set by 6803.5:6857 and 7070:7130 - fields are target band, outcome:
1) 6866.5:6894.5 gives -1.09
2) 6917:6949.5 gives -2.11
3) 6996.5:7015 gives -1.07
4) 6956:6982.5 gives -1.61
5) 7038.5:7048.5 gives -0.74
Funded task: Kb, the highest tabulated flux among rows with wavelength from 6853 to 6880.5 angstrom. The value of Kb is 2.59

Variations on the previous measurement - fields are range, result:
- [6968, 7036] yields 2.63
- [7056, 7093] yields 2.54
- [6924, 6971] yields 2.84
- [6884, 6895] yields 2.61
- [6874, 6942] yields 2.62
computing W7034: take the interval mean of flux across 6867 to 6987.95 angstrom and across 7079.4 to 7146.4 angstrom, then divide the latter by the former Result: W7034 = 0.88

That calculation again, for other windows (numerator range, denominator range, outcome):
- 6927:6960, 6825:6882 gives 1.03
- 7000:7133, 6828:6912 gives 0.95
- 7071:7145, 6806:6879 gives 0.92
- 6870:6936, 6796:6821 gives 1.04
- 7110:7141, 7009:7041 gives 0.88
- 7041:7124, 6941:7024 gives 0.93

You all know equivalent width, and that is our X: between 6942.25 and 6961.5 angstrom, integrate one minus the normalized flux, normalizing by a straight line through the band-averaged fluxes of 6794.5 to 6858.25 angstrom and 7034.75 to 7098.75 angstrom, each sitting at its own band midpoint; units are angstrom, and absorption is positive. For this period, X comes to -1.3 angstrom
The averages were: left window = 2.43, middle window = 2.57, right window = 2.37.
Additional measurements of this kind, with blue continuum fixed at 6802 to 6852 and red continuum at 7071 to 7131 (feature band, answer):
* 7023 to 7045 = -1.8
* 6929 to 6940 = -0.7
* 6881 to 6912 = -2.1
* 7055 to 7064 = -0.4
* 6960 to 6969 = -0.9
